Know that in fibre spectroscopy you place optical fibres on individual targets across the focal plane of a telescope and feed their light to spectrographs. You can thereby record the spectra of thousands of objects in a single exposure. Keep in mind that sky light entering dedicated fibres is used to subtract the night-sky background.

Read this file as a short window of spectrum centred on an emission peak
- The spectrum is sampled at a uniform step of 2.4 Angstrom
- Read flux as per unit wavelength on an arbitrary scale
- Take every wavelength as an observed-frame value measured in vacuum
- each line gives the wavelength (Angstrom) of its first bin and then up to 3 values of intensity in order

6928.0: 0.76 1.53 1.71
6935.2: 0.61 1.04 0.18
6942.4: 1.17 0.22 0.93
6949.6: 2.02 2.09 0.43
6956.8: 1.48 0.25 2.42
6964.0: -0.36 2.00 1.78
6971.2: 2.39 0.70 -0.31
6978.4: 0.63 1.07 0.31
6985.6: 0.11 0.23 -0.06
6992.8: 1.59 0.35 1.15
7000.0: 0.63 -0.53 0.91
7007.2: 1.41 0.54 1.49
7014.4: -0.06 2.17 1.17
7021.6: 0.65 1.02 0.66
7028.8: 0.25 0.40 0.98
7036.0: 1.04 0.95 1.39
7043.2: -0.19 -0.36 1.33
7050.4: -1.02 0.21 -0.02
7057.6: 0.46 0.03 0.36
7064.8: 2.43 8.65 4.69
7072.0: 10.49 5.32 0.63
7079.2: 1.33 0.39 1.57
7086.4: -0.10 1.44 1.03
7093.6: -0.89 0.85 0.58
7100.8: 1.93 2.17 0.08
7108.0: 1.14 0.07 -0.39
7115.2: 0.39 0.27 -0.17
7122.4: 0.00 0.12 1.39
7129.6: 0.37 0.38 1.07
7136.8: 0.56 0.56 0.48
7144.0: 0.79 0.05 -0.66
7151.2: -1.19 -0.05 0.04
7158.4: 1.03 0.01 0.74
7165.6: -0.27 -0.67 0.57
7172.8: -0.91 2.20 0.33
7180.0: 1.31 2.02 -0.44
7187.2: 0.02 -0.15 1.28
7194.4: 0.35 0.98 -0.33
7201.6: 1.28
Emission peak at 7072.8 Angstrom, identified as [O II] 3727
